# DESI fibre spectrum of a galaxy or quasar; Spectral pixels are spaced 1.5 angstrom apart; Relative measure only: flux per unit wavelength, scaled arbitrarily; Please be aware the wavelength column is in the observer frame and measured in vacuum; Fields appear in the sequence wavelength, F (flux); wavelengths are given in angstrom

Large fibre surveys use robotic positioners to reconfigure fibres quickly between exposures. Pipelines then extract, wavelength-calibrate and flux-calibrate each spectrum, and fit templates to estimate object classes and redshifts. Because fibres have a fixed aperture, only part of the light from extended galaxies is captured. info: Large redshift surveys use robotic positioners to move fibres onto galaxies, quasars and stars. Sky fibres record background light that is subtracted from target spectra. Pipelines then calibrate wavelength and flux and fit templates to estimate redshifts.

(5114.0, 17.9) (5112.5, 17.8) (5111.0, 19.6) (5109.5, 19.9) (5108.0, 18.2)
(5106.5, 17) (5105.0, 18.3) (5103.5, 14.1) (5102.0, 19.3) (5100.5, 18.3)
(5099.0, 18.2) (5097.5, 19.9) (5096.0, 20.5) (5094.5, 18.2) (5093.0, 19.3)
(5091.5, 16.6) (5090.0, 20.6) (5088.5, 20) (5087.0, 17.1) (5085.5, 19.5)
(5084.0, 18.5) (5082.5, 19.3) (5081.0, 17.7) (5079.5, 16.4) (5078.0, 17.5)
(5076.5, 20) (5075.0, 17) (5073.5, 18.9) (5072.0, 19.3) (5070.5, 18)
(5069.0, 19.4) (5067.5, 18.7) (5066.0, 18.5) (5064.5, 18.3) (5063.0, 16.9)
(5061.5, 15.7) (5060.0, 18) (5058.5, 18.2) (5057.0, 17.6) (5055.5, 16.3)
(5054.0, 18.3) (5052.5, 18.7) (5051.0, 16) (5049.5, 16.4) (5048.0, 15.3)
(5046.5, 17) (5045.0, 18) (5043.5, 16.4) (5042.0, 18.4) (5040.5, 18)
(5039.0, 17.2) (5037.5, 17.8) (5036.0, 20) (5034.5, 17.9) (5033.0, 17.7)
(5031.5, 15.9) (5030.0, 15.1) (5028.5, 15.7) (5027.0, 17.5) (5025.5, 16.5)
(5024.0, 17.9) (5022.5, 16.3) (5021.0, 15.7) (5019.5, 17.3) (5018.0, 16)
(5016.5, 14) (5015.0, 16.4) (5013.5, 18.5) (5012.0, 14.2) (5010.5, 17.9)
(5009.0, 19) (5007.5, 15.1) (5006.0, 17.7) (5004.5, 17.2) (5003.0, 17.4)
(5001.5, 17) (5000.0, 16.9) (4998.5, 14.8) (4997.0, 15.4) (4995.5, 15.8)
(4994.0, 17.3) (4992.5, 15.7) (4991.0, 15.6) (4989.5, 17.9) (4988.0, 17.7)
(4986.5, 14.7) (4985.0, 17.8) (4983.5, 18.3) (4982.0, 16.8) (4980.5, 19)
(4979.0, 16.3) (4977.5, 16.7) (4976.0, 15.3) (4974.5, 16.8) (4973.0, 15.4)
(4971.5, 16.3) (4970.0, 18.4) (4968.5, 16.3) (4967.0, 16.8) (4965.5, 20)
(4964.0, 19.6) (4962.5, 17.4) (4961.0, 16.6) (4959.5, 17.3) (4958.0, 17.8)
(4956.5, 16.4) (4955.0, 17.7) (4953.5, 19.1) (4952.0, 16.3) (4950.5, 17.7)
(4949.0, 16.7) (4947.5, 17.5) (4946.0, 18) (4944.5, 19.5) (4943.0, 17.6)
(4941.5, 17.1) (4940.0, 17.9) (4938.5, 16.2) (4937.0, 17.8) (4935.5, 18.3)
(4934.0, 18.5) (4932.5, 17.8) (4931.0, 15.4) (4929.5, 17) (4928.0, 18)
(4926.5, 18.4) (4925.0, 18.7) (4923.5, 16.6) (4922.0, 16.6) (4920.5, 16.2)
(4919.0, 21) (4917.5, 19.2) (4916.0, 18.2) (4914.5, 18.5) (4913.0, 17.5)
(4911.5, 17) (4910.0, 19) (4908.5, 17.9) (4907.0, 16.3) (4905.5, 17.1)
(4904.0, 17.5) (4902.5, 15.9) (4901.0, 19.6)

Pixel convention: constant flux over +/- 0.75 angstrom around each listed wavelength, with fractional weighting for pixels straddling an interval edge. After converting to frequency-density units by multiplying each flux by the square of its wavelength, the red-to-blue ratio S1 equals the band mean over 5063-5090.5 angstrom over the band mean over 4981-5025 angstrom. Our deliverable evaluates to 1.1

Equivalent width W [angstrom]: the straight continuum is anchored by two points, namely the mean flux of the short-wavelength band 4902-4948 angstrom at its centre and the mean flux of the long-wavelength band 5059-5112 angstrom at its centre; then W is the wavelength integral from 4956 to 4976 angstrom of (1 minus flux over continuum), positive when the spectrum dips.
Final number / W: 0.7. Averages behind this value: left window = 17.7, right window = 18.4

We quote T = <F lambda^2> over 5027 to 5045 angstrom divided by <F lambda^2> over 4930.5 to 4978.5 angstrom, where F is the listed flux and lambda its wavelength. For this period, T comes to 1.03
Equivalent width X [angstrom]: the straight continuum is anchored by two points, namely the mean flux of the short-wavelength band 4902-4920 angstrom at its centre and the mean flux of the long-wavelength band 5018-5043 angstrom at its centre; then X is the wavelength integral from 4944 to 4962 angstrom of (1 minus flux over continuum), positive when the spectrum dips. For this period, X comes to 0.1 angstrom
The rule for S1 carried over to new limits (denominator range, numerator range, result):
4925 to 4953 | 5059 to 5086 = 1.09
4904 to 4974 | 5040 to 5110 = 1.08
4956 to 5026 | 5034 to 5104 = 1.11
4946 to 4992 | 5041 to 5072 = 1.06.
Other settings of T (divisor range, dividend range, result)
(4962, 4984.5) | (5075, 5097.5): 1.13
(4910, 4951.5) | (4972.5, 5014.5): 0.97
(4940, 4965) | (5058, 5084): 1.07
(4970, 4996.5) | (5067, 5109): 1.15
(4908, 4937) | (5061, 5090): 1.09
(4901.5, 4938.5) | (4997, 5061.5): 1.00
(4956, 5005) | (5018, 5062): 1.04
